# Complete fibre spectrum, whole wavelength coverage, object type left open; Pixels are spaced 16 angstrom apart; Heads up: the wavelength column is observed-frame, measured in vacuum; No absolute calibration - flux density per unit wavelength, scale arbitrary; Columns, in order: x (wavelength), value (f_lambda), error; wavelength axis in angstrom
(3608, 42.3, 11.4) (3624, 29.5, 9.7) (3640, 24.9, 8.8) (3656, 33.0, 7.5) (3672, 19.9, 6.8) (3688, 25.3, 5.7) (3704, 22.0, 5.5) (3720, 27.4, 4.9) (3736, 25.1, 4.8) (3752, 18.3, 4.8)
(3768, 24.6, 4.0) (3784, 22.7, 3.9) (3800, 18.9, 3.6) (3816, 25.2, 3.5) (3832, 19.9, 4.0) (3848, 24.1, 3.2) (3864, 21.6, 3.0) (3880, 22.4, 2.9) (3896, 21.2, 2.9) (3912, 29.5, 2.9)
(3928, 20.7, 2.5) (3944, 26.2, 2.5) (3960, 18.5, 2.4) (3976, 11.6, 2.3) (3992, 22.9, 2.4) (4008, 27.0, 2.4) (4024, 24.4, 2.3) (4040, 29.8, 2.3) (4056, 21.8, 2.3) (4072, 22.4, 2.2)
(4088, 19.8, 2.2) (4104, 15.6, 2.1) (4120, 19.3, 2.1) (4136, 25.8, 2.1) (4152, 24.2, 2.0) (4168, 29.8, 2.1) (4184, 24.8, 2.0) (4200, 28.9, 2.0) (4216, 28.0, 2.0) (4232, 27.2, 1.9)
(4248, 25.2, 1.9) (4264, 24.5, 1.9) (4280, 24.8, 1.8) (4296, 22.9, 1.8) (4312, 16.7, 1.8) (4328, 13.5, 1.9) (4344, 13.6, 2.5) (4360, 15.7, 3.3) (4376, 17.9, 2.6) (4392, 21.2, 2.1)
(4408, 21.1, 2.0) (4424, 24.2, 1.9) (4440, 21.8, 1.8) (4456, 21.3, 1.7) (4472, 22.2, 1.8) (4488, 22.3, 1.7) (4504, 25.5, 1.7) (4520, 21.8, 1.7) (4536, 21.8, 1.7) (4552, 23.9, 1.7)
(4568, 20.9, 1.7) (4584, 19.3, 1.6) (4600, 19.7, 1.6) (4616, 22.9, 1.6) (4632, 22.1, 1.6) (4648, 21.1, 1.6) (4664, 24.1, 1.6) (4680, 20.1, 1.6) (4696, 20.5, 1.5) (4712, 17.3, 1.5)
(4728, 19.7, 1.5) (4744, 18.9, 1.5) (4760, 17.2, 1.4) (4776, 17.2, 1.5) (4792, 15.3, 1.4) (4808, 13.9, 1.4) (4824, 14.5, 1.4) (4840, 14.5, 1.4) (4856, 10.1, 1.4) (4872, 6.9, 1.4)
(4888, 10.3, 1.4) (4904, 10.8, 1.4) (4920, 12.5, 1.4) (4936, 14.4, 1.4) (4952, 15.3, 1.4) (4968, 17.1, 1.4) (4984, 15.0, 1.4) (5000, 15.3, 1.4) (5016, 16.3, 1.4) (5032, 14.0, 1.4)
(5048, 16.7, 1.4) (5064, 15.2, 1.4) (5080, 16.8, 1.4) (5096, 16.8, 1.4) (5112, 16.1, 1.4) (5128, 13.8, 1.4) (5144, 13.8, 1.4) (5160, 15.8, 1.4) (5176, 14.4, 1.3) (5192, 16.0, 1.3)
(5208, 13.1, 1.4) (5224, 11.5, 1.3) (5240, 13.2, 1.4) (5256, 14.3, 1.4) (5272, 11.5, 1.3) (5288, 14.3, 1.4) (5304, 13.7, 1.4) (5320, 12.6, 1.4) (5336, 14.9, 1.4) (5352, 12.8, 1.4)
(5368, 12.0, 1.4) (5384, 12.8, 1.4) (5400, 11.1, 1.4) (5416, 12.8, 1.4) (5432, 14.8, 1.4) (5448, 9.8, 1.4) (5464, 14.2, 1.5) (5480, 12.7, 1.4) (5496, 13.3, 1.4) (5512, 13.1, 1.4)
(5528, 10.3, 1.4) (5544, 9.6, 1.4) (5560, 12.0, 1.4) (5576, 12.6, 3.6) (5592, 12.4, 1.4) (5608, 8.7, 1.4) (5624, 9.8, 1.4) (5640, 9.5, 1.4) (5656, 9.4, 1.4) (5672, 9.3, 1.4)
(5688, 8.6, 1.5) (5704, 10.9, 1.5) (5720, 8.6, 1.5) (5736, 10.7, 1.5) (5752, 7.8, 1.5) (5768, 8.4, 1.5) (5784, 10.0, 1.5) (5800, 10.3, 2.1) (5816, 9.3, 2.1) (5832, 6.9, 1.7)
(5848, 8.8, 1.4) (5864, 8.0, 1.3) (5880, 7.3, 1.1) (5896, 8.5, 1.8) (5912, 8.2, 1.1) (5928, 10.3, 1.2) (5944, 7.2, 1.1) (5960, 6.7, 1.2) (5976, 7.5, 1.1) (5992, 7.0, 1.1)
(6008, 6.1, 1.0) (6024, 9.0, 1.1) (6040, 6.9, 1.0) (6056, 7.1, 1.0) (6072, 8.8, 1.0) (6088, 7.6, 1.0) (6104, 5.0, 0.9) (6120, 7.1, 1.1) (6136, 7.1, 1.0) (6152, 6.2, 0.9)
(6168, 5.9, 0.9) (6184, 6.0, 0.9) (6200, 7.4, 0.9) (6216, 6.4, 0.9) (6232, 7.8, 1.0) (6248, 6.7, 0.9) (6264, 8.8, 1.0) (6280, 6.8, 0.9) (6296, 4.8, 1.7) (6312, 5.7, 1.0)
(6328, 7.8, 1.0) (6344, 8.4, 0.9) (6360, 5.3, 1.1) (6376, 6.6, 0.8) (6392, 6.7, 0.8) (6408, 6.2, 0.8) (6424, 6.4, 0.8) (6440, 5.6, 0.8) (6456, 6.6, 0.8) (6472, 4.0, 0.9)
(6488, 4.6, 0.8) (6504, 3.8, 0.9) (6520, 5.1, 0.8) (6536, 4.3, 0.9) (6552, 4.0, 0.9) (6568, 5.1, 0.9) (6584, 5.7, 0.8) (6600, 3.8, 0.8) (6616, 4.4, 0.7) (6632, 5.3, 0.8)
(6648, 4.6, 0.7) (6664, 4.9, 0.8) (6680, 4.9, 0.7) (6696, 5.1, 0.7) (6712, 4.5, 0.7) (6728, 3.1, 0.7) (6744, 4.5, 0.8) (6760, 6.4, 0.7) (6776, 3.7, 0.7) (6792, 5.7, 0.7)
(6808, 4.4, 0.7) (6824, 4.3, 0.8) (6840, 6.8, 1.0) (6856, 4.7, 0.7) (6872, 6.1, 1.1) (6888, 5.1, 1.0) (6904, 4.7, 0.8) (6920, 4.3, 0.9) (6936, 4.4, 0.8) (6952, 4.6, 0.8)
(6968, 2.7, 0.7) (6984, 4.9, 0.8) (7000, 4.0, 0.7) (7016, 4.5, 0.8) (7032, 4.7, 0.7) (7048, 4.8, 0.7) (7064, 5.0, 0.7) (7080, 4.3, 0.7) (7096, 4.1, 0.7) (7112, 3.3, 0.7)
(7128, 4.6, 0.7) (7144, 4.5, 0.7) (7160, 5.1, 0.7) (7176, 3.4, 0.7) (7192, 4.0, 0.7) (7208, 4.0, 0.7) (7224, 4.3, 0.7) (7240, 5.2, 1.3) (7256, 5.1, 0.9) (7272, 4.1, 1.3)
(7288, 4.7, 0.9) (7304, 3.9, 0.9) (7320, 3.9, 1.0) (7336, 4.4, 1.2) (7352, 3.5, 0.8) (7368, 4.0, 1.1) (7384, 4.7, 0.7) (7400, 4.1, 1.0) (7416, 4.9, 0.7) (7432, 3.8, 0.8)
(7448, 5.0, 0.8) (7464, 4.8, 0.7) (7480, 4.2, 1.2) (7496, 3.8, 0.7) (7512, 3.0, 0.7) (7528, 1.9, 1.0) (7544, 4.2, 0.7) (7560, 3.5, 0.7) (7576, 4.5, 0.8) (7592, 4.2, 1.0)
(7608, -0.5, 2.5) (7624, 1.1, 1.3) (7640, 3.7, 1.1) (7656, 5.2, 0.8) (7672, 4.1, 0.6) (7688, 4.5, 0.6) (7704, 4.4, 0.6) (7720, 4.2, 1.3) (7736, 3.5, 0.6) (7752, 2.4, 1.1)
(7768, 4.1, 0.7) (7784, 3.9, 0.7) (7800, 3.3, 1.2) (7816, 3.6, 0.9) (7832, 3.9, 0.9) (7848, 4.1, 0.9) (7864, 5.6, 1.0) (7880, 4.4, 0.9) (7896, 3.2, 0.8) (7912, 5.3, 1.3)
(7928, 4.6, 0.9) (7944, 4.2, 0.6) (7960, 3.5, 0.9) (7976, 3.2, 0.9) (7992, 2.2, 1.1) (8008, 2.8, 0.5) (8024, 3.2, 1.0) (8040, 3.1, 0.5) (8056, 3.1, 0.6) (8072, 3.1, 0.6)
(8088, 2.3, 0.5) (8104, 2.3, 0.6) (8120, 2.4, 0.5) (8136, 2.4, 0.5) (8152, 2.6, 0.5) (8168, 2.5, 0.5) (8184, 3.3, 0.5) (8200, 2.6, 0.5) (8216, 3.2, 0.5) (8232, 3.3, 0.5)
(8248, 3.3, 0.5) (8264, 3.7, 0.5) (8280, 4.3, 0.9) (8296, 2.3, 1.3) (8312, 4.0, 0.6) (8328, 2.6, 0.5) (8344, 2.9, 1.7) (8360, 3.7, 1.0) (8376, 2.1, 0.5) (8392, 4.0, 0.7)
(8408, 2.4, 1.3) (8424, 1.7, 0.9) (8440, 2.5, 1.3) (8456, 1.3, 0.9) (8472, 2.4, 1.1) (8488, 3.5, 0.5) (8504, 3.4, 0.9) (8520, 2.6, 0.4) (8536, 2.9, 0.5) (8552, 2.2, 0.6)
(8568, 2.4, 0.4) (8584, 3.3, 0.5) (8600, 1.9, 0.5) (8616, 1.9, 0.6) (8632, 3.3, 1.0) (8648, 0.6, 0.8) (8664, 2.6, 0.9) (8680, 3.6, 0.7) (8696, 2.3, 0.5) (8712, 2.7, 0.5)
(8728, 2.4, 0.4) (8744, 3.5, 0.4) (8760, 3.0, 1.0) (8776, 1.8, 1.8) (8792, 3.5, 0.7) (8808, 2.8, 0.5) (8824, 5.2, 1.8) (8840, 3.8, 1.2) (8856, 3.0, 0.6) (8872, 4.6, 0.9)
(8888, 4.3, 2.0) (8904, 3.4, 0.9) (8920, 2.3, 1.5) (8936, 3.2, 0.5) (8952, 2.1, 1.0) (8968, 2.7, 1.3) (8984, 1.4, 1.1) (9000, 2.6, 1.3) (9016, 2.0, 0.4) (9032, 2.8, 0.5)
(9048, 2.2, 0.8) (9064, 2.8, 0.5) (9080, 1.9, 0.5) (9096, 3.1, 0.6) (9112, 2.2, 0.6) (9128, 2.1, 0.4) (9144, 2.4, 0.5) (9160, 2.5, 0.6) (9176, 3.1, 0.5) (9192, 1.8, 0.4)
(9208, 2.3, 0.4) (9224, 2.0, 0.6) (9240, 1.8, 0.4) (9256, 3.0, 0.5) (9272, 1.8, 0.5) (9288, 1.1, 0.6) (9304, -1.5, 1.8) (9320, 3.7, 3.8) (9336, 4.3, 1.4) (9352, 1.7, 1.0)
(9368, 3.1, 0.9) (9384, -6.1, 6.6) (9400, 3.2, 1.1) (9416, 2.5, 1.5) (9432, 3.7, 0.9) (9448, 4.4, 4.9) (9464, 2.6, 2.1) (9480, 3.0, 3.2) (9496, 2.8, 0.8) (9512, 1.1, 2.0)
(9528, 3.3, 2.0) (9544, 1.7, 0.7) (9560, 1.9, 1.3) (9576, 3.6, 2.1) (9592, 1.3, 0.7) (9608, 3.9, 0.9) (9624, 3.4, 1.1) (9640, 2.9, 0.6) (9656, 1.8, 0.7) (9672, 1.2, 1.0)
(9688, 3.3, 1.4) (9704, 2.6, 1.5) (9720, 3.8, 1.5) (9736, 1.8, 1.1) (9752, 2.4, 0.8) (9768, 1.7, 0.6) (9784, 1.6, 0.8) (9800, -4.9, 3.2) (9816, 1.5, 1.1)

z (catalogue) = 0.000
